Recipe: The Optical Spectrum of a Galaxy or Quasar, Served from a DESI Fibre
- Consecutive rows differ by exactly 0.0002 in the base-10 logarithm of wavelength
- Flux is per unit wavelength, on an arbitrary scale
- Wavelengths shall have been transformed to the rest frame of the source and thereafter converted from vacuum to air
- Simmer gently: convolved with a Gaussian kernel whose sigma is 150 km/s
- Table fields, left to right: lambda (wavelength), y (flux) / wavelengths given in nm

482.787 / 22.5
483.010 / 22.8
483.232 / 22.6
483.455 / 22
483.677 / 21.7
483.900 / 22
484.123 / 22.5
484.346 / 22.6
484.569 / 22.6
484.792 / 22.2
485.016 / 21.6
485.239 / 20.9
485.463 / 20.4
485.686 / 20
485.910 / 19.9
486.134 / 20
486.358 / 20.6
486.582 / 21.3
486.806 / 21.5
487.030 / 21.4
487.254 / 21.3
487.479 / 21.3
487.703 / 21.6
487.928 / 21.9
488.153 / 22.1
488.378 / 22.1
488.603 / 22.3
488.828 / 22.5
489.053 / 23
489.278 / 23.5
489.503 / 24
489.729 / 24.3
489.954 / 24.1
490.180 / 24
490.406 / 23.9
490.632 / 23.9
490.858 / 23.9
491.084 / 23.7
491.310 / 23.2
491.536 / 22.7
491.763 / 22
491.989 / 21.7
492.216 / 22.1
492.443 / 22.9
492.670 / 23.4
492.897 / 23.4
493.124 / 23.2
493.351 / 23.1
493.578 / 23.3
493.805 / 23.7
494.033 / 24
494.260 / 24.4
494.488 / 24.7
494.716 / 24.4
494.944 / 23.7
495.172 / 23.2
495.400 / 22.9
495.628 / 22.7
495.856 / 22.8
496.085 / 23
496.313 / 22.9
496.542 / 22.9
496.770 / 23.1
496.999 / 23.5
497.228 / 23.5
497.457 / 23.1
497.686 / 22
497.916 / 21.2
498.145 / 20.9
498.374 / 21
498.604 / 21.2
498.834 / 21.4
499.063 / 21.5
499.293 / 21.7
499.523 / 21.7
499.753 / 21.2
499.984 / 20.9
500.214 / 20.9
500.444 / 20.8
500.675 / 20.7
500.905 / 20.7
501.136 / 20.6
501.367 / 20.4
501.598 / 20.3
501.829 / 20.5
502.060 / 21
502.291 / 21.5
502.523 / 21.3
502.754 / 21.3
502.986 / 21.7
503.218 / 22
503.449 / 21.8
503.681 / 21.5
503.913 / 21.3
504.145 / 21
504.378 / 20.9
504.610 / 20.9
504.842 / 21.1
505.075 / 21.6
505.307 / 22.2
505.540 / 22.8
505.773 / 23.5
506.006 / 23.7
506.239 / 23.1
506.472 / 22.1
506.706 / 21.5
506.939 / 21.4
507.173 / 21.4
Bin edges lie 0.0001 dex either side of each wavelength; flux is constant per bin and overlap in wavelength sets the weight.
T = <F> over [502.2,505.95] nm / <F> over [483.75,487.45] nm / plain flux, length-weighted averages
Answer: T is 1.02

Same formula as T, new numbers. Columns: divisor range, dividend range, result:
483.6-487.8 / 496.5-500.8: 1.02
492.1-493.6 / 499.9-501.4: 0.90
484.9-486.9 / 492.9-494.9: 1.15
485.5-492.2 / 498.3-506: 0.96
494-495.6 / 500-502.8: 0.87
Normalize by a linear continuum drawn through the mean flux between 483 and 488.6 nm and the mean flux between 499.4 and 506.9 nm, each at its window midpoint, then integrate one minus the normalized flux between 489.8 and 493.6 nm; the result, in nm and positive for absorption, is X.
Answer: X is -0.30 nm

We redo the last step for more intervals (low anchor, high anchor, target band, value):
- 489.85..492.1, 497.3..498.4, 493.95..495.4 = -0.10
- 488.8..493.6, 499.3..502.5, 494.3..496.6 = -0.12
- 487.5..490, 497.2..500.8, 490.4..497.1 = -0.35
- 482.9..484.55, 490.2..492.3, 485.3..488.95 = 0.23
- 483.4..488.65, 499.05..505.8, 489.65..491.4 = -0.20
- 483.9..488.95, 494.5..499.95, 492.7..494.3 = -0.10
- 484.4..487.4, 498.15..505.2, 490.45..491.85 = -0.14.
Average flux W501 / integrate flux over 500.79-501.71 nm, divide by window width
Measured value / 20.5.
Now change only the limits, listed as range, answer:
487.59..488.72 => 22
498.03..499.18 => 21.2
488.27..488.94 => 22.3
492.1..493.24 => 23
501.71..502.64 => 21.1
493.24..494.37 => 23.7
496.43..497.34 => 23.3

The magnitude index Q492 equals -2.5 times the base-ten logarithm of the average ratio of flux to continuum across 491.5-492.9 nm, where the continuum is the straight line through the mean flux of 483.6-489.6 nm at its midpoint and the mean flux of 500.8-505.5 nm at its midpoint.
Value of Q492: -0.05 mag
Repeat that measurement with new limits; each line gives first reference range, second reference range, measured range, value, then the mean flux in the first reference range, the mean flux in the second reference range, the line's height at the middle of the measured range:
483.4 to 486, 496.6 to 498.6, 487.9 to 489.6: -0.05 mag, 21.5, 22.2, 21.8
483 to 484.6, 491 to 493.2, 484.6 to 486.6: 0.08 mag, 22.3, 22.8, 22.4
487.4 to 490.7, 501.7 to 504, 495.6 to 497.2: -0.04 mag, 23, 21.4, 22.1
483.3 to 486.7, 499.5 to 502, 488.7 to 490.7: -0.12 mag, 21.4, 20.8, 21.2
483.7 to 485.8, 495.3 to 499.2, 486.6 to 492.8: -0.04 mag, 21.6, 22.3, 21.9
